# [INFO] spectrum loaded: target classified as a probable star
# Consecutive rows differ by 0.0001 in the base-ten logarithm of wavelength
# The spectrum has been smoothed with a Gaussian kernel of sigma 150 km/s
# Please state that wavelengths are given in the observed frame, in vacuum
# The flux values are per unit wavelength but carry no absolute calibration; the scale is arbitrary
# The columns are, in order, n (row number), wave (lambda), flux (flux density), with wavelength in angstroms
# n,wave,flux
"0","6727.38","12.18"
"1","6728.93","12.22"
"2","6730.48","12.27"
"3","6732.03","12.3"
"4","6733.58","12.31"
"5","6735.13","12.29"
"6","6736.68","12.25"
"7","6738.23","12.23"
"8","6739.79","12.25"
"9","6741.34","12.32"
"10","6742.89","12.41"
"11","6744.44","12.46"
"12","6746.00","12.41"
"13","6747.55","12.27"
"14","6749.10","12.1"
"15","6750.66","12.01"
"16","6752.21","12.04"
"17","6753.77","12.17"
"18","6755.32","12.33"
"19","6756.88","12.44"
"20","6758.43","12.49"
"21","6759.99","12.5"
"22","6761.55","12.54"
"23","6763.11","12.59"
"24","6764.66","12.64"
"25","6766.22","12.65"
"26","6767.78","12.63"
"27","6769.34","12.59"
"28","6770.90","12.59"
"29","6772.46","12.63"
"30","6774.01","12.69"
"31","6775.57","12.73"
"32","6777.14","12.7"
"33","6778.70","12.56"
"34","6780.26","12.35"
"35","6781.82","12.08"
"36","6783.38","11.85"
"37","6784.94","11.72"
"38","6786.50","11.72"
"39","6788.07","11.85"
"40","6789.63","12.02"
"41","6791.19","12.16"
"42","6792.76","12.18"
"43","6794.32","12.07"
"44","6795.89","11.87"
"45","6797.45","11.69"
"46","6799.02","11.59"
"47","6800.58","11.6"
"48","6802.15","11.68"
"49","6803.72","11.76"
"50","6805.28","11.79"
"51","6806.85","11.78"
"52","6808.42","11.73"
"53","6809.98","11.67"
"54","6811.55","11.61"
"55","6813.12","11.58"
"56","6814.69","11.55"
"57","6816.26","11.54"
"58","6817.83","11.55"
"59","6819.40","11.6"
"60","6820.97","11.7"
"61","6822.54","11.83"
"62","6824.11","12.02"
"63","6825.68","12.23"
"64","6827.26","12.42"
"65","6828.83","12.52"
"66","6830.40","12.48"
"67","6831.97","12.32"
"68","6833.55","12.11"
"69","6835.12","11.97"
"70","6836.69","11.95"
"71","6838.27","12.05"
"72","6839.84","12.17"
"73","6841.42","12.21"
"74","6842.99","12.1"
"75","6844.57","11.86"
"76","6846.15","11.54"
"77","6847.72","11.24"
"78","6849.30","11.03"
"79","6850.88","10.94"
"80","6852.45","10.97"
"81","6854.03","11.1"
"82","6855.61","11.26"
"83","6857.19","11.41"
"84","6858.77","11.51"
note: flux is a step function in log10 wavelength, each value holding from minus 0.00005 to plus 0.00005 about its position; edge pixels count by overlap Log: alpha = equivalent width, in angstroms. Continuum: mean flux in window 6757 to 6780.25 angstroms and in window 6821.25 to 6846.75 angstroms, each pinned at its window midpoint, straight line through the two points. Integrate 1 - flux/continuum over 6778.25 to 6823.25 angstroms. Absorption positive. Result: 2.0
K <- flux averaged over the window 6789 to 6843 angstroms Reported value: 11.9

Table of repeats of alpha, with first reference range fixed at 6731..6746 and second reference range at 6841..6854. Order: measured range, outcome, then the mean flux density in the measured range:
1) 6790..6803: -0.01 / 11.9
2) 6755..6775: -0.77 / 12.6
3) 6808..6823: 0.09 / 11.6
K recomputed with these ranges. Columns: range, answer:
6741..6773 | 12.4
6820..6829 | 12.1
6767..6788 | 12.4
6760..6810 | 12.2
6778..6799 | 12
